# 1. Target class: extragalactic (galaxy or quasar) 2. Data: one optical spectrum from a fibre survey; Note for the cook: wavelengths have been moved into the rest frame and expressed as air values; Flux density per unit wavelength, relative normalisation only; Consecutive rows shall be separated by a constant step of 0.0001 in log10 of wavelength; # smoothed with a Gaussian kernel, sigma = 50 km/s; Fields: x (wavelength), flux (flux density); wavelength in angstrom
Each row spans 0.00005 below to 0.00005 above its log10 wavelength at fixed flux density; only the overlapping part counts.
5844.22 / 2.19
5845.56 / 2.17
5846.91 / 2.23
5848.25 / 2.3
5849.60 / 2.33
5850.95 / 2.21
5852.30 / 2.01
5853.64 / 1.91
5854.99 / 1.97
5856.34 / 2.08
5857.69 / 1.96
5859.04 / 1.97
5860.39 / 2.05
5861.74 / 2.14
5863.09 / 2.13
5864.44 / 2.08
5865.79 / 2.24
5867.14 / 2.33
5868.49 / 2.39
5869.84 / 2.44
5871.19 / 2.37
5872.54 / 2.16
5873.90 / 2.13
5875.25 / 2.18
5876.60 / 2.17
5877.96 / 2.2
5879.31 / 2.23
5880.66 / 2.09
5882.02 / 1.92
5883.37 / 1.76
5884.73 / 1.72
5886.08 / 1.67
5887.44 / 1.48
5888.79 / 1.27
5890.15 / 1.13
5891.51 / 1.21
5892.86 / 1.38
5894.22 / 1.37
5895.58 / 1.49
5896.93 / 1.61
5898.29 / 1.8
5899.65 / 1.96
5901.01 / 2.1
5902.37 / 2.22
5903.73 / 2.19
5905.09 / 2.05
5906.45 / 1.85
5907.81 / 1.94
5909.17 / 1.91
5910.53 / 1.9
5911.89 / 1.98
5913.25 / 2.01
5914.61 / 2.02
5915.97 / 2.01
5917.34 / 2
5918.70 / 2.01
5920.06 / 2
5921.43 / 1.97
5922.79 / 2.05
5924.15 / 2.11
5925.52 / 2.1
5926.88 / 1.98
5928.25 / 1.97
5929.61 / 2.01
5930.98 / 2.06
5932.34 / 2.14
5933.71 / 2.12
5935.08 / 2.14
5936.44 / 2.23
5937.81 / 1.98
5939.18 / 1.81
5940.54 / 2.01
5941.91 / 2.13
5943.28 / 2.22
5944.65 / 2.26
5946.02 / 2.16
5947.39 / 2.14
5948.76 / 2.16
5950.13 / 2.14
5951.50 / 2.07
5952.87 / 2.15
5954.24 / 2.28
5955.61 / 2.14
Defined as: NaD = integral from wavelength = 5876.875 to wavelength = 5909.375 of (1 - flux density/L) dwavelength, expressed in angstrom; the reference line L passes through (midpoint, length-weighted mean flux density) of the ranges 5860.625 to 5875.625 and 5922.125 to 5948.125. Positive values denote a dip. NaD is 6.0 angstrom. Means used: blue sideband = 2.23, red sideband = 2.09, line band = 1.78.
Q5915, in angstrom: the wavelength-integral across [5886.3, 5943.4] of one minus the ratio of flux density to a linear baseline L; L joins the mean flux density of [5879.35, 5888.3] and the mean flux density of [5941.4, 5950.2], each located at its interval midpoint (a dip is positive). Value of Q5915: 2.7 angstrom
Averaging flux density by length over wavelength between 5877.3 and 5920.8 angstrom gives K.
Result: 1.83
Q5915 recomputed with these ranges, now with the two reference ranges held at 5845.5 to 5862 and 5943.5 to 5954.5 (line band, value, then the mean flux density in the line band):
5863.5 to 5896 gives 3.36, 1.9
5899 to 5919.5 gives 1.23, 2.01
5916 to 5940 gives 1.26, 2.04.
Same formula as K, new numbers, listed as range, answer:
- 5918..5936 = 2.05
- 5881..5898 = 1.52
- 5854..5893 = 1.97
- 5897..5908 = 1.99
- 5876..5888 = 1.92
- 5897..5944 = 2.02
